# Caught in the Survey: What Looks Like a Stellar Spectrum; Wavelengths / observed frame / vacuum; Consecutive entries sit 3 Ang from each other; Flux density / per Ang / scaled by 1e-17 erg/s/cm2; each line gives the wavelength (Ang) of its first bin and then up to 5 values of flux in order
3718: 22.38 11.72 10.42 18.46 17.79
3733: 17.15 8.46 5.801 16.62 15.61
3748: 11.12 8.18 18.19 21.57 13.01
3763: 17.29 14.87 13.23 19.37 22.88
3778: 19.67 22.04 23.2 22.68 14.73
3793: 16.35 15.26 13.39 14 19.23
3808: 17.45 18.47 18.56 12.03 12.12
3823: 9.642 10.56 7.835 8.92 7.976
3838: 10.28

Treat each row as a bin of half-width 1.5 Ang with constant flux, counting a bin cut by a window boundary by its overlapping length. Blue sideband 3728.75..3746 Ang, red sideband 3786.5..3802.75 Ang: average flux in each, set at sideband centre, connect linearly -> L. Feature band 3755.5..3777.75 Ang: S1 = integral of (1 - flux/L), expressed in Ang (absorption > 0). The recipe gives -4.5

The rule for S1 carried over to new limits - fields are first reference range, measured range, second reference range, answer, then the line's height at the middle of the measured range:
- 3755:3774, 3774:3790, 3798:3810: -4.7 Ang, 16.5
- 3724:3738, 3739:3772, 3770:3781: 5.7 Ang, 17.8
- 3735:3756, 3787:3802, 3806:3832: -3.2 Ang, 12.9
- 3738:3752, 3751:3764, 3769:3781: -1.1 Ang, 15.2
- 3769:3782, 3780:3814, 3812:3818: -0.2 Ang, 17.8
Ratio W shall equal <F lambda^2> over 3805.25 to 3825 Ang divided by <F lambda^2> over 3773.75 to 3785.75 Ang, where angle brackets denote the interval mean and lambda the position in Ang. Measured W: 0.69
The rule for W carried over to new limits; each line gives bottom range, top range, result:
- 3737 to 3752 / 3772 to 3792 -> 1.83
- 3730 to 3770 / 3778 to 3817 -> 1.29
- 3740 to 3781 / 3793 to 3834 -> 0.86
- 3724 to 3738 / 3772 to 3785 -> 1.52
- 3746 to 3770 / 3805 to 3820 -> 1.15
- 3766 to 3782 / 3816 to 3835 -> 0.54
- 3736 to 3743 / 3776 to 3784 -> 2.14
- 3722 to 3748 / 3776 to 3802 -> 1.38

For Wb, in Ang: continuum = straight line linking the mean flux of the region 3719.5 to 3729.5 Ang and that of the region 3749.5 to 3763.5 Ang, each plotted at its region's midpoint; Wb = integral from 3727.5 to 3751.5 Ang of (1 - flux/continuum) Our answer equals 2.7 Ang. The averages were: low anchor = 14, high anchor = 15.5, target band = 13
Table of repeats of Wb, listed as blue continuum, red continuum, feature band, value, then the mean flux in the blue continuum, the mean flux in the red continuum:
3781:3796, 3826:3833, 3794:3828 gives -3.00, 19.1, 8.81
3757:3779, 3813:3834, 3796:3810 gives -2.75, 17.4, 11.1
